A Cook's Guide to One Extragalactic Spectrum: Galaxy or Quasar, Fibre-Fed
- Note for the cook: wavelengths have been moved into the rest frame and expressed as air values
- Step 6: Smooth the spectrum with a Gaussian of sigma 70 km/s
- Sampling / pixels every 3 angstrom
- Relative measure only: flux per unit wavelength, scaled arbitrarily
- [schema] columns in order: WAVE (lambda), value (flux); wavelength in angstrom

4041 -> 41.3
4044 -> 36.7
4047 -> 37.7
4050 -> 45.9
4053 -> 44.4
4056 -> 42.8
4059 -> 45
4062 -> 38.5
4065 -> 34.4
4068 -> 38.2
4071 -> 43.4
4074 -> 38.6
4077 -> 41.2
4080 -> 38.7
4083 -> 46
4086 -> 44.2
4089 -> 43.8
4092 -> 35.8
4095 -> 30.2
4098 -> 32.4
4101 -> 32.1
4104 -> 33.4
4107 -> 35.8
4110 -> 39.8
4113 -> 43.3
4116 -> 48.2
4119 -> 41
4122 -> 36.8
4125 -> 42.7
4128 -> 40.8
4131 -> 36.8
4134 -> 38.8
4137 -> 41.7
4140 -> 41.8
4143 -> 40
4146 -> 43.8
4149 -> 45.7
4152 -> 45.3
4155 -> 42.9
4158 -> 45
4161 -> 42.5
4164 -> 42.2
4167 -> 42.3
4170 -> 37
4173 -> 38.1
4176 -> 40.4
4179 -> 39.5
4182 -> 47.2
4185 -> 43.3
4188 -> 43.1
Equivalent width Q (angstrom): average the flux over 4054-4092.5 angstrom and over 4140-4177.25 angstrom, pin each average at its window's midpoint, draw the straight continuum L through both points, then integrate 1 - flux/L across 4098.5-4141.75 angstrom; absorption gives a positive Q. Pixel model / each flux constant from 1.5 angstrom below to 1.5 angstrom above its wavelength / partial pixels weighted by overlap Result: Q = 2.4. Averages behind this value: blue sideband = 41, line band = 39.3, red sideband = 42.1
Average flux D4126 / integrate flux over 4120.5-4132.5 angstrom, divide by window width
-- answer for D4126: 39.3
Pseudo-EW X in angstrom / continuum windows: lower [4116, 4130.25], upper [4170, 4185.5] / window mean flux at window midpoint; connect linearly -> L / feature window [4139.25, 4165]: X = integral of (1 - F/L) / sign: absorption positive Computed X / -1.4 angstrom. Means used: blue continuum 41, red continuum 41.1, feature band 43.3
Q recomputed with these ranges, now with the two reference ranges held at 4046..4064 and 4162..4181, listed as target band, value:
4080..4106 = 2.7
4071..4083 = 0.3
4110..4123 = -0.3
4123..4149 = -0.1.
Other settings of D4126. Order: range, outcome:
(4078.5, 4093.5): 41.7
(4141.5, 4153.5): 43.7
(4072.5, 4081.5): 39.5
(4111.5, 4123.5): 42.3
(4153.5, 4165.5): 43.1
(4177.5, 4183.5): 43.4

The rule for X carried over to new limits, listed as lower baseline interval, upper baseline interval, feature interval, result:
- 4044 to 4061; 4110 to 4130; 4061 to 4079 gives 1.38 angstrom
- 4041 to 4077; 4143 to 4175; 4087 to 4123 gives 3.11 angstrom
